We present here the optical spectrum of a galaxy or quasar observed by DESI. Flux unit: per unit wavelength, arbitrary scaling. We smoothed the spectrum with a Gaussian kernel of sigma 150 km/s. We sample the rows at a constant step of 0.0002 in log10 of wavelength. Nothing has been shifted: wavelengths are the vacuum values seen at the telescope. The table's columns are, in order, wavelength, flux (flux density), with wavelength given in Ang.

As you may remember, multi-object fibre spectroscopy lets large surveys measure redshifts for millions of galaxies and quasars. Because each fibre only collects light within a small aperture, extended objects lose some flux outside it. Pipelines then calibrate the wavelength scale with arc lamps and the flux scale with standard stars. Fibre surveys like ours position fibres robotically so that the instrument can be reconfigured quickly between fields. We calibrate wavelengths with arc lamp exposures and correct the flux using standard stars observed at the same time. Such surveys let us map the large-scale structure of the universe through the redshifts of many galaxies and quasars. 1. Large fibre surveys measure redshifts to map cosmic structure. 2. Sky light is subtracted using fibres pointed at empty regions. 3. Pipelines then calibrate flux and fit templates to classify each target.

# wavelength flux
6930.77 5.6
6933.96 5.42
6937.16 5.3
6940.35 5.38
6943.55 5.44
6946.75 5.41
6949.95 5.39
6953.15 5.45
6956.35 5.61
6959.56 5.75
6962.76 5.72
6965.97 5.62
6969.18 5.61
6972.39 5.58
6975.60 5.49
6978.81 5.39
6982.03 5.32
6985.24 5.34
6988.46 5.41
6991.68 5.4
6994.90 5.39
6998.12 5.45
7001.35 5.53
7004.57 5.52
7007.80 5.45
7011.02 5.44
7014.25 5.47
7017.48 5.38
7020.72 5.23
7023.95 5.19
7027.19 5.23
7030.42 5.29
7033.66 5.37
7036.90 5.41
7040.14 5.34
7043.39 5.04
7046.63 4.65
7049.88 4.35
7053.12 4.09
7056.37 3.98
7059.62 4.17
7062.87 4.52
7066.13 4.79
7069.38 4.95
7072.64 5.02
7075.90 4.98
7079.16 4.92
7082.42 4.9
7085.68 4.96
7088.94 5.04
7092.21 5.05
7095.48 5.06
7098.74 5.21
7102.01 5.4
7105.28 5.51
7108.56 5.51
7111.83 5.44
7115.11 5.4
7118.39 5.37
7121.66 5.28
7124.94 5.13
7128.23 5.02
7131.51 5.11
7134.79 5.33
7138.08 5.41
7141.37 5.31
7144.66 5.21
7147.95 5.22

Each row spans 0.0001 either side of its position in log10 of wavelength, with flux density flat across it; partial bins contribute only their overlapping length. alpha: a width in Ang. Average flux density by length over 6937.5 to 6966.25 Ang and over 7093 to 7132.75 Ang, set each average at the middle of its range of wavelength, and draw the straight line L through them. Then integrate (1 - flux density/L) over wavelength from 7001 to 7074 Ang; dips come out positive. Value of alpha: 5.2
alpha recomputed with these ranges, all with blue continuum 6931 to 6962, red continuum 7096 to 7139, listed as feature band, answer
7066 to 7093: 1.9 Ang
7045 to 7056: 2.2 Ang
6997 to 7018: -0.2 Ang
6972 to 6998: 0.1 Ang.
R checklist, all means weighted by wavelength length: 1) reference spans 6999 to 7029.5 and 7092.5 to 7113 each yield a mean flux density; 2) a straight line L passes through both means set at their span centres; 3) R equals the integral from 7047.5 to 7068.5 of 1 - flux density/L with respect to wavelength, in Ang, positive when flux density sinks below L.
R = 3.9 Ang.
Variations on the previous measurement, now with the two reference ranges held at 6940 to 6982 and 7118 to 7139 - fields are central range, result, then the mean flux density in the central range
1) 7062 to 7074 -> 1.1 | 4.83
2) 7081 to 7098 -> 0.9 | 5.02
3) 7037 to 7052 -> 1.4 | 4.88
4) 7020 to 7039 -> 0.4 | 5.29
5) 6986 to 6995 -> 0.1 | 5.39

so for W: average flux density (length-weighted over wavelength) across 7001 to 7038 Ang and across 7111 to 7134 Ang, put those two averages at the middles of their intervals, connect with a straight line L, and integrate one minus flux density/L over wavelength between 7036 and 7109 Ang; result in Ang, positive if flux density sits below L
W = 5.69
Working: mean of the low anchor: 5.37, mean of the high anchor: 5.25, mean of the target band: 4.89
